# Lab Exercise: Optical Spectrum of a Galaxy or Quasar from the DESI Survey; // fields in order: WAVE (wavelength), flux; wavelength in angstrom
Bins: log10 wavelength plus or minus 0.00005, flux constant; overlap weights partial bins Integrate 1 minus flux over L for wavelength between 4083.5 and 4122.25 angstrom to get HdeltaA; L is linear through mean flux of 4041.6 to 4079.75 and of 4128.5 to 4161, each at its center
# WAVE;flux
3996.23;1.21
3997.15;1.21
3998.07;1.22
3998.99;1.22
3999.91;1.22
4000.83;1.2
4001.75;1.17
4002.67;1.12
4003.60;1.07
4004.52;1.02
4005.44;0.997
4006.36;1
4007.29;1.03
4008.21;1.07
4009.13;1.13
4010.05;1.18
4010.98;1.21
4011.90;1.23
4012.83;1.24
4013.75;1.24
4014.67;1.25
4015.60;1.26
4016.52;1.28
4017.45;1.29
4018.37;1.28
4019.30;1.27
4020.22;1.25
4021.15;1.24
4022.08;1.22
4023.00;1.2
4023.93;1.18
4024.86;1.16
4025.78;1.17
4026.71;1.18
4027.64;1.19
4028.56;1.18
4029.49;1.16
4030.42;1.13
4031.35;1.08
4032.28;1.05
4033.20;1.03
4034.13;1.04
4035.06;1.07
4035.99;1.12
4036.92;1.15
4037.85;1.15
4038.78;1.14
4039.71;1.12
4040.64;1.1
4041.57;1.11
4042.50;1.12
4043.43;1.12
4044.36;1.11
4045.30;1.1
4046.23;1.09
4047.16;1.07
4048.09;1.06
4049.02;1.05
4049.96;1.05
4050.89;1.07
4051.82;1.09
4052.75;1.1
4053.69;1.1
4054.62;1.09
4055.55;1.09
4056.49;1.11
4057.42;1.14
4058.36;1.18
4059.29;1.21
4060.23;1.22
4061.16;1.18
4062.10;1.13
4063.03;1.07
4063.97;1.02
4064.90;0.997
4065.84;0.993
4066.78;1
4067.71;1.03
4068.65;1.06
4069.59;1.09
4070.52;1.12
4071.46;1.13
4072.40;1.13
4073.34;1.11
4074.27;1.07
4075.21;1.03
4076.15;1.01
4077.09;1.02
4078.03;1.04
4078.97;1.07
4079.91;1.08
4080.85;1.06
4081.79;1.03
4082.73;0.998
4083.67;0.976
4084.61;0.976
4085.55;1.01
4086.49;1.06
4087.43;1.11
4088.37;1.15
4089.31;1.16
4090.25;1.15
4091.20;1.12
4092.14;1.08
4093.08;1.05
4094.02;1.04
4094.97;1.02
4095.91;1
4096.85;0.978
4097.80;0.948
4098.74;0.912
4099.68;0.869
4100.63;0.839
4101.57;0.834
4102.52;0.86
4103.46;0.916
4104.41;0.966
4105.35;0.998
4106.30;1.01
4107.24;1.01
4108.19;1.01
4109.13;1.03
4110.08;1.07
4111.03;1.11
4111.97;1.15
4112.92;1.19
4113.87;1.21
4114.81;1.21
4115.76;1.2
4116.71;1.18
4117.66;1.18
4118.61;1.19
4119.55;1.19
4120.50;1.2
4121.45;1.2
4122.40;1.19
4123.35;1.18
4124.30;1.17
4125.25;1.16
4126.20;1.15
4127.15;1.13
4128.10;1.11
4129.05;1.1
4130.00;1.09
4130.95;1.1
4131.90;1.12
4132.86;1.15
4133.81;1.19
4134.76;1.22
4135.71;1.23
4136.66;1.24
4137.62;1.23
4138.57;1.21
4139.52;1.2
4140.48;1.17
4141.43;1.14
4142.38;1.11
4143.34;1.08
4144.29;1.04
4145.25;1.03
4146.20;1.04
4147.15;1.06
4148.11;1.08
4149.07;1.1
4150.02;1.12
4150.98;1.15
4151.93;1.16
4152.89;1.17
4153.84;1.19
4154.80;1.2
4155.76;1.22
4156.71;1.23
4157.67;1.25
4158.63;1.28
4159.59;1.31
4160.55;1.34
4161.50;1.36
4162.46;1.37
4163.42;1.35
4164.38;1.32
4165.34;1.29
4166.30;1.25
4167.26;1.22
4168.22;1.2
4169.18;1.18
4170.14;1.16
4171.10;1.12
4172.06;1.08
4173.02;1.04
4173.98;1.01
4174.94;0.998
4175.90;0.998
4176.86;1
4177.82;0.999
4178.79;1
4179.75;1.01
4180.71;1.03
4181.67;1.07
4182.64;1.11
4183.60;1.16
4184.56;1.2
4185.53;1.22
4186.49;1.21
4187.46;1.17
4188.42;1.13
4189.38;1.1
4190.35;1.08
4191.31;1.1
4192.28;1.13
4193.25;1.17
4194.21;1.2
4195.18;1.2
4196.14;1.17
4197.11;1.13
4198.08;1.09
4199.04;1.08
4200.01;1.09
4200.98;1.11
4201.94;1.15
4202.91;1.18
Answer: 2.3 angstrom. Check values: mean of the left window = 1.09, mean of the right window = 1.16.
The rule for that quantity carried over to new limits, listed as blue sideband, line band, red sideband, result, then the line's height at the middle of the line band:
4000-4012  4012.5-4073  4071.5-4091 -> -2.49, 1.09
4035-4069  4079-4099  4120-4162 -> 1.45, 1.13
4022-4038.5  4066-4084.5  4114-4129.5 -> 1.61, 1.15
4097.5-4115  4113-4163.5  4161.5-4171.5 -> -1.95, 1.14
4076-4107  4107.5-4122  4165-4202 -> -1.61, 1.04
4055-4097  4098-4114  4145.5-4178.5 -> 1.65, 1.11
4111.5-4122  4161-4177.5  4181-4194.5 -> -0.22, 1.16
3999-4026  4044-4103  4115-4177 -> 5.97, 1.17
